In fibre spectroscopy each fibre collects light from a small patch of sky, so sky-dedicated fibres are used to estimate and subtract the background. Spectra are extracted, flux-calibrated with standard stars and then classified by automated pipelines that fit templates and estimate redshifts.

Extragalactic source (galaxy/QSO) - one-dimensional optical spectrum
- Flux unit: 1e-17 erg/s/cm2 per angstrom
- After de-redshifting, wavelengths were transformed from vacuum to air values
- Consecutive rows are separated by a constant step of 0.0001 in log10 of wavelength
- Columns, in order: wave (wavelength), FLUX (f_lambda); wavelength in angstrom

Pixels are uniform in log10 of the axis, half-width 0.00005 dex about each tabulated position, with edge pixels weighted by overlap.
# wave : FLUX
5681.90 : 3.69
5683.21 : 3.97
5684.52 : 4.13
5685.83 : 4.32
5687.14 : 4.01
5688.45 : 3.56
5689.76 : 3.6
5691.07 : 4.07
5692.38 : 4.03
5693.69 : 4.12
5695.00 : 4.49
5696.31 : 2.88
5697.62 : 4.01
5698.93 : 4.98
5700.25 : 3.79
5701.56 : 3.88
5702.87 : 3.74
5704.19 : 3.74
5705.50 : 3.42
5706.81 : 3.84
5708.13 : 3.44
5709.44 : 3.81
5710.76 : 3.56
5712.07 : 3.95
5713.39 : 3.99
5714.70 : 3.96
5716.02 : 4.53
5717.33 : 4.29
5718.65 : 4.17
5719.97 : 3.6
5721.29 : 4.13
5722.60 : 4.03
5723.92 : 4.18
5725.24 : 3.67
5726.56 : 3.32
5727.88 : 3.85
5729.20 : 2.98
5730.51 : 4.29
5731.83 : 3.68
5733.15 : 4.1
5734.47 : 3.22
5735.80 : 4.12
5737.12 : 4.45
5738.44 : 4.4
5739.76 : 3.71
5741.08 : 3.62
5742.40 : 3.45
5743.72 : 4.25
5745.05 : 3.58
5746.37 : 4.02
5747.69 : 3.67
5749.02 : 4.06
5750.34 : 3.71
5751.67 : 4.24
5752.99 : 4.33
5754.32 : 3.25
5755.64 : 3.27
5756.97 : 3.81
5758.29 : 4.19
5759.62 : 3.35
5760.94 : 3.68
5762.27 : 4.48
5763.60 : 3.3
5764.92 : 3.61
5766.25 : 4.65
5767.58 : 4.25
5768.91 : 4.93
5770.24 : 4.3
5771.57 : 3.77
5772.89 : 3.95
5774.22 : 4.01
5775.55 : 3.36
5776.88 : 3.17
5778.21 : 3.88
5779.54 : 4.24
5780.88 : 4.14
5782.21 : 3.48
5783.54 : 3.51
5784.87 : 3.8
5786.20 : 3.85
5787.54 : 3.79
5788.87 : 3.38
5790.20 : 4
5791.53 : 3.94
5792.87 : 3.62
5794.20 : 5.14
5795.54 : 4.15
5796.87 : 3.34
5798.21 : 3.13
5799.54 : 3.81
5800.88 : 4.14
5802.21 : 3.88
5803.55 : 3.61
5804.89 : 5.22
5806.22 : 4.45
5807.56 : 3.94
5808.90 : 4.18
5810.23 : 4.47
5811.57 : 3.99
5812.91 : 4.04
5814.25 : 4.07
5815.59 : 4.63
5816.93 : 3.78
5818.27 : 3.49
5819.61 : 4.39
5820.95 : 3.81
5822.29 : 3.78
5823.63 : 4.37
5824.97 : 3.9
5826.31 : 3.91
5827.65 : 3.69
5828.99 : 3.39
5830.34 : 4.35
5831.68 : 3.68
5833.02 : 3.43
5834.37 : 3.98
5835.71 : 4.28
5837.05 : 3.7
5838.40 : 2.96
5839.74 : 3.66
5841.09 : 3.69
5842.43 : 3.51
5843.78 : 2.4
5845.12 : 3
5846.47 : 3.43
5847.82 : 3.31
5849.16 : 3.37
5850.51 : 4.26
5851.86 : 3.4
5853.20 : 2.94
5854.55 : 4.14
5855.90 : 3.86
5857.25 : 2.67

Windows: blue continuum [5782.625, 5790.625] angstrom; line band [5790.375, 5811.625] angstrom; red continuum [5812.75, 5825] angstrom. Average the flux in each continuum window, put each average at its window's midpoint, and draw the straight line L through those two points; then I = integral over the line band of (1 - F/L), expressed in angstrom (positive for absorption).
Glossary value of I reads -1.2 angstrom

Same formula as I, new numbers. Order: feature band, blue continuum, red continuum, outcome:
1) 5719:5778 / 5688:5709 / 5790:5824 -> 1.18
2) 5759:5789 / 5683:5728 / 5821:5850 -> -0.92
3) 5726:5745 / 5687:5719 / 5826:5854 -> 0.05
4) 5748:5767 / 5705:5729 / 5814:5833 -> 0.17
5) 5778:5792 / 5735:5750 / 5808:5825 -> 0.68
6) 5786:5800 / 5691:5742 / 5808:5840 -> 0.28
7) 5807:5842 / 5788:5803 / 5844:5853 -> -2.91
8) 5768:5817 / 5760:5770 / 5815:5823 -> 0.76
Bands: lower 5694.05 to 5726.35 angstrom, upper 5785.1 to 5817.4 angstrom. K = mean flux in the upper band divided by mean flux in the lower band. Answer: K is 1.03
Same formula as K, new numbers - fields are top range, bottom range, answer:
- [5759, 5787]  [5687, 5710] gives 1.01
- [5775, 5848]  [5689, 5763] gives 0.99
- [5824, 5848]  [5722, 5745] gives 0.94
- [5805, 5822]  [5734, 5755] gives 1.06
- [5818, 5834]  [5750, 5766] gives 1.02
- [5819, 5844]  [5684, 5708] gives 0.96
